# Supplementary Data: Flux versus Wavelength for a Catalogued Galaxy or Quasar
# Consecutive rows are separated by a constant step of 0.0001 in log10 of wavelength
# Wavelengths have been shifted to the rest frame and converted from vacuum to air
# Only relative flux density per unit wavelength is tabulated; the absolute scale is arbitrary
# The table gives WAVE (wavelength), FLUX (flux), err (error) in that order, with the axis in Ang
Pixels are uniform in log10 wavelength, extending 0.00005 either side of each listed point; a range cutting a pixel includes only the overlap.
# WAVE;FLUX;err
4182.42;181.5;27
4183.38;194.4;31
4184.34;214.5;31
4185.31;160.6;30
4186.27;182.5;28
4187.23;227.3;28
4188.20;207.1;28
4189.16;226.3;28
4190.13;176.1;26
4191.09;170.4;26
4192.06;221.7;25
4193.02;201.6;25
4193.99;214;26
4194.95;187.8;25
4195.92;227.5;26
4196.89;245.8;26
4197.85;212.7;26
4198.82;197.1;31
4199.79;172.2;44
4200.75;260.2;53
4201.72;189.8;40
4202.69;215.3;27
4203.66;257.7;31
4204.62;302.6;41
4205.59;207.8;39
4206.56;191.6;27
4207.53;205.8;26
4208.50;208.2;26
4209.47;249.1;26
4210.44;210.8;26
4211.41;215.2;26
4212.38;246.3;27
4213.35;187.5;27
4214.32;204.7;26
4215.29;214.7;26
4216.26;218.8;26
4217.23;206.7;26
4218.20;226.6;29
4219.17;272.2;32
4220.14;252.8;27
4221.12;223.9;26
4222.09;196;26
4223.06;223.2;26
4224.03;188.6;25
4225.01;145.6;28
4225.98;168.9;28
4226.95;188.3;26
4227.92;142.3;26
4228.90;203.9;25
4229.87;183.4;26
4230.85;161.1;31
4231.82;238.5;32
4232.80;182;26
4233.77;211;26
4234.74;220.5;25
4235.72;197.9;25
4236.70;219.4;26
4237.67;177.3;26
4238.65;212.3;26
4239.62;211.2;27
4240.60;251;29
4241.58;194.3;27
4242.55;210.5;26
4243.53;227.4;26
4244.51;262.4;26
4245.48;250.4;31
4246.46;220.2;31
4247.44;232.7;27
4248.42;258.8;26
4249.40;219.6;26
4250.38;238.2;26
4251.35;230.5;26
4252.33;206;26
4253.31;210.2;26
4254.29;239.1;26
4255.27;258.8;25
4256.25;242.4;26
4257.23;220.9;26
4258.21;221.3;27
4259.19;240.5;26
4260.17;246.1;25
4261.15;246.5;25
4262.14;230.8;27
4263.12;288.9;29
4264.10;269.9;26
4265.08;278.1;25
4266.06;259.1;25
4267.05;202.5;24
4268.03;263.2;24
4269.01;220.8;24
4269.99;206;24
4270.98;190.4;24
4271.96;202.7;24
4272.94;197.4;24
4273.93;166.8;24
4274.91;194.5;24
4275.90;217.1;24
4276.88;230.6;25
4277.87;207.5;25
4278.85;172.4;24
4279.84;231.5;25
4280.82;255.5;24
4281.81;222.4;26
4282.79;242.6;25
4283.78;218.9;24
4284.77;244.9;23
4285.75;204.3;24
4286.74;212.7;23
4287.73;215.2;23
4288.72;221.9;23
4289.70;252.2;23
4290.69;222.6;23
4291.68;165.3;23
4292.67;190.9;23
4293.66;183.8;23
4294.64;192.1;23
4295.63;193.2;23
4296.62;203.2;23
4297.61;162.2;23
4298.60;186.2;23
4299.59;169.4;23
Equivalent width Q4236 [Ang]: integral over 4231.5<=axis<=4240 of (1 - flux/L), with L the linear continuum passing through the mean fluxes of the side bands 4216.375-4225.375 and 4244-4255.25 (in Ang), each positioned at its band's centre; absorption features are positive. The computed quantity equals 0.7 Ang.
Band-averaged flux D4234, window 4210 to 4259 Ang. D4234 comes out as 215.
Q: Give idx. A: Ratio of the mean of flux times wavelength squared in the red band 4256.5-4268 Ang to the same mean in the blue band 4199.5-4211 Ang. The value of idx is 1.13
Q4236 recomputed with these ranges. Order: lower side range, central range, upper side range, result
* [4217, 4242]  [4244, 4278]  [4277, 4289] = -2.7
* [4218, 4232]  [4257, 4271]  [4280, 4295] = -2.0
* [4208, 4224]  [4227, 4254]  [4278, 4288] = 1.0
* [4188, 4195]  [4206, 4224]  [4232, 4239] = -1.4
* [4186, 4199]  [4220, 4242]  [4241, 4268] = 2.7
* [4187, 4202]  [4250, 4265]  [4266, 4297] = -2.1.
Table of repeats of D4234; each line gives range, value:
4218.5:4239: 201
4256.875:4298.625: 219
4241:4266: 238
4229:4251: 217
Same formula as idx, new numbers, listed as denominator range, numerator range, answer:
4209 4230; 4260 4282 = 1.11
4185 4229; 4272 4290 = 1.07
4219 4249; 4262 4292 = 1.08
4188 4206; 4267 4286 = 1.04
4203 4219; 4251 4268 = 1.11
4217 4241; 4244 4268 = 1.20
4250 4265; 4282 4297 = 0.89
